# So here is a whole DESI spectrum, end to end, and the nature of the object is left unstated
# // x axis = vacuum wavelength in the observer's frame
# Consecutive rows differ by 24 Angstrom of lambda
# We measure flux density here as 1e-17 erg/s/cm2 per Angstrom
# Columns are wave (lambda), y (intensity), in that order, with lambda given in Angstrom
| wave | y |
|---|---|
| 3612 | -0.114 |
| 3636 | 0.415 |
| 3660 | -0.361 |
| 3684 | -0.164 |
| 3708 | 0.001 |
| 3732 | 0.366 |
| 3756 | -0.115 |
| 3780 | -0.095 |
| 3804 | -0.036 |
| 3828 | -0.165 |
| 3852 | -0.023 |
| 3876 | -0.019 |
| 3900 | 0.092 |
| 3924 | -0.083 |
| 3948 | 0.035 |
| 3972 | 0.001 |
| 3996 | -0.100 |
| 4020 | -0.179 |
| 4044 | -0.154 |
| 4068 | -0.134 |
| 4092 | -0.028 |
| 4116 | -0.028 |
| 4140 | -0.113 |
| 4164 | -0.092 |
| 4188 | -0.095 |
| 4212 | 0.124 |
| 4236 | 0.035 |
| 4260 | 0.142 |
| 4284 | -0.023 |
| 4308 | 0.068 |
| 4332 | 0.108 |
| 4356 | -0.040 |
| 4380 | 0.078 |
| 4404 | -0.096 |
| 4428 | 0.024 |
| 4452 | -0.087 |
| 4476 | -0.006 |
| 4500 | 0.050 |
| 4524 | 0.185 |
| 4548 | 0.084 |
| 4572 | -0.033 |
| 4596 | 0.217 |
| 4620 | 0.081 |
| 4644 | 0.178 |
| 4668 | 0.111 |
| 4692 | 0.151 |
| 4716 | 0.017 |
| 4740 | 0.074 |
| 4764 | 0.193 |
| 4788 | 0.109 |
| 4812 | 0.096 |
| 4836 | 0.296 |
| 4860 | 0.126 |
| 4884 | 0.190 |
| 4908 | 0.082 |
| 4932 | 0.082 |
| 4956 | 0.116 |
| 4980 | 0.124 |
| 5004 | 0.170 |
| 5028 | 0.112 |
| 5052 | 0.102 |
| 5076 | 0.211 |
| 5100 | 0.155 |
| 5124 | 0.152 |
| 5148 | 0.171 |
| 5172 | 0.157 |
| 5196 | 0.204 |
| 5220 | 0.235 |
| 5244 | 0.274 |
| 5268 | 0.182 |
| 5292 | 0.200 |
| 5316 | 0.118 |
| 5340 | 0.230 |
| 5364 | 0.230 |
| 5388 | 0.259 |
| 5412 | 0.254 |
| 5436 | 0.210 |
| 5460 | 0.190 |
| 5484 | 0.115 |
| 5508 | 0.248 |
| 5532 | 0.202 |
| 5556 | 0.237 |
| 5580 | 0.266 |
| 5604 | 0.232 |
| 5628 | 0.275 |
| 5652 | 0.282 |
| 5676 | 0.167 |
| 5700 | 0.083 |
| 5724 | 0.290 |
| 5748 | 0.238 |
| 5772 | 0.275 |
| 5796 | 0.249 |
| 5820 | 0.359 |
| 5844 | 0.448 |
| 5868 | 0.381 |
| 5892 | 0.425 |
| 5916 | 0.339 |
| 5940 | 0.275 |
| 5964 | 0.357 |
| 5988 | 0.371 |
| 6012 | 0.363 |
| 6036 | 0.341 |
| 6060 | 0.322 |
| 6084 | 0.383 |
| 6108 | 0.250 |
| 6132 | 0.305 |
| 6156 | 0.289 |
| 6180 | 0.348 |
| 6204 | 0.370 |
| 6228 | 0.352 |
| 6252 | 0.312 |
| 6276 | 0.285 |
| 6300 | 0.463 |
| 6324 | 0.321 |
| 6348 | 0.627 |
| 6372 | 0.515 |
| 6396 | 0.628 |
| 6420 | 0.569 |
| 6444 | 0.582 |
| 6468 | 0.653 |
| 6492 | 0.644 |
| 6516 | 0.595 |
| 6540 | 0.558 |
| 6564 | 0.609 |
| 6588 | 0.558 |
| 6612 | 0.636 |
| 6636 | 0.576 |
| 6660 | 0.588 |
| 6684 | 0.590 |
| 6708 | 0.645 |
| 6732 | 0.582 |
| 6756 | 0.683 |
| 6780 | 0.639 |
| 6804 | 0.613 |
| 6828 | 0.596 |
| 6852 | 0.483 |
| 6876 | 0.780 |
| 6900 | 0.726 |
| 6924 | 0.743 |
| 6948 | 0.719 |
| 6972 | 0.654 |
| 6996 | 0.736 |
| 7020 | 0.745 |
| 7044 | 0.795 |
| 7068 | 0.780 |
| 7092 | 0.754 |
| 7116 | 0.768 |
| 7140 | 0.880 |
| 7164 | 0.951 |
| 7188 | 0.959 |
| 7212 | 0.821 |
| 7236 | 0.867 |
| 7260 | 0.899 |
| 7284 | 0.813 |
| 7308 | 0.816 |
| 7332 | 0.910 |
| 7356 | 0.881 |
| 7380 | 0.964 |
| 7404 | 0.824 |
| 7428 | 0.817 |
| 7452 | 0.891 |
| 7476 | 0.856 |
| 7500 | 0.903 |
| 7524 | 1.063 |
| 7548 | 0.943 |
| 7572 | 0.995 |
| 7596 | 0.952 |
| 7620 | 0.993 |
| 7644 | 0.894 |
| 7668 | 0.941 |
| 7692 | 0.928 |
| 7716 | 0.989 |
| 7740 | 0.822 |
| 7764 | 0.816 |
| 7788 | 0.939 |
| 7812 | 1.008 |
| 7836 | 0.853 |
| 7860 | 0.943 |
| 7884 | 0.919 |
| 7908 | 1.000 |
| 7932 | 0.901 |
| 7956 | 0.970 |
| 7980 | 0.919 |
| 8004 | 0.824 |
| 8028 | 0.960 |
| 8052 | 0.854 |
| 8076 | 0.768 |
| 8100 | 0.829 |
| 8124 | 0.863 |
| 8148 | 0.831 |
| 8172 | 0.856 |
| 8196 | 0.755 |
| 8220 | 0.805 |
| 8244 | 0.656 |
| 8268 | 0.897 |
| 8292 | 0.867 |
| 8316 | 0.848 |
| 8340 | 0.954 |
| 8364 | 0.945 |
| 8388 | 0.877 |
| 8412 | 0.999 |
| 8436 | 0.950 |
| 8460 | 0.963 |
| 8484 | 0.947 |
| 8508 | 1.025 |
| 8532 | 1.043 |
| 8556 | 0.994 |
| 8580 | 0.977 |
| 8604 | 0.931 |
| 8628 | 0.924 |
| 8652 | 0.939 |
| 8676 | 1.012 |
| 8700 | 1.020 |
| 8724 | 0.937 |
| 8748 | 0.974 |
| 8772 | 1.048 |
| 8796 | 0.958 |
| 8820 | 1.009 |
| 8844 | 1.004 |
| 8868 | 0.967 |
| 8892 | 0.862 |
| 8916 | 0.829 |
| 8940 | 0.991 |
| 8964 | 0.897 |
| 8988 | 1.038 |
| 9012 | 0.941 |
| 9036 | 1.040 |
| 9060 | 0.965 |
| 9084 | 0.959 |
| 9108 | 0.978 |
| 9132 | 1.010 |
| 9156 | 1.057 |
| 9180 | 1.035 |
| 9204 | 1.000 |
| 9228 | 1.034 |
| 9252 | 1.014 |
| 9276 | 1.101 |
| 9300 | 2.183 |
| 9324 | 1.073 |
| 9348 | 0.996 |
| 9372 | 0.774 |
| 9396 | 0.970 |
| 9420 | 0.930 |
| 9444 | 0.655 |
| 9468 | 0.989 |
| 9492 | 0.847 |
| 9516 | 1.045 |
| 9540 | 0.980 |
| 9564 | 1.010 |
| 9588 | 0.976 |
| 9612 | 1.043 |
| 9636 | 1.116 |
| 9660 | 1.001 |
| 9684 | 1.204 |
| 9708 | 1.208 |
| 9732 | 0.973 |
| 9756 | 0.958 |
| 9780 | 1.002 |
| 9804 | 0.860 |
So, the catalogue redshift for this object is 0.59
